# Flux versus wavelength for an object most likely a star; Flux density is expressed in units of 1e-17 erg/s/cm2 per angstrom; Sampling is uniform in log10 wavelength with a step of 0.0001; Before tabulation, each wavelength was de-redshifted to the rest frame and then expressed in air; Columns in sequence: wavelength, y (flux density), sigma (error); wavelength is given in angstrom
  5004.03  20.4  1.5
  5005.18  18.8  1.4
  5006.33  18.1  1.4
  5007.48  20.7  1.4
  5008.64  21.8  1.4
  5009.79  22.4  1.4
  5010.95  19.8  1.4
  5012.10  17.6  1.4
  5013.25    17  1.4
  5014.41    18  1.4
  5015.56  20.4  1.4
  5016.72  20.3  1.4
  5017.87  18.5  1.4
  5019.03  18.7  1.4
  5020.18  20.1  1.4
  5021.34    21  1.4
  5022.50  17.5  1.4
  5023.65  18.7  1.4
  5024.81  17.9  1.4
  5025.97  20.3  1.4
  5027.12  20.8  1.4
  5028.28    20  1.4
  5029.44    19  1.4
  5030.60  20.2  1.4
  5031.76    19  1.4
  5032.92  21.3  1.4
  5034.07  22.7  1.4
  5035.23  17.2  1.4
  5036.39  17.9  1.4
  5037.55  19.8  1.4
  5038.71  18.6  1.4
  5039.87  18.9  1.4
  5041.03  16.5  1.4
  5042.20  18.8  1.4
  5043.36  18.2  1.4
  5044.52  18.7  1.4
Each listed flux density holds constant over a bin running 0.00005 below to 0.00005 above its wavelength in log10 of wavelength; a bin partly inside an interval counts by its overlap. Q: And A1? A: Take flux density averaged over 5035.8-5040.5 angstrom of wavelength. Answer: 18.8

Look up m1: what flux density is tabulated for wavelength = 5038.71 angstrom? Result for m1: 18.6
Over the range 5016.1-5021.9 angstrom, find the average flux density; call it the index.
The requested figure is 19.7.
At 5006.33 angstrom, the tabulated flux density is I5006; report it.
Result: 18.1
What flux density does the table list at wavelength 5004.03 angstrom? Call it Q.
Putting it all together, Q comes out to 20.4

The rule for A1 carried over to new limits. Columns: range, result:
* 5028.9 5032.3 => 19.4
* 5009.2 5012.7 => 19.9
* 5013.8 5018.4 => 19.3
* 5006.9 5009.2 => 21.2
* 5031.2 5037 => 19.6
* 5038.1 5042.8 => 18.2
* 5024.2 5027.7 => 19.7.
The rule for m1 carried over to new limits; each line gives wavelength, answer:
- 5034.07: 22.7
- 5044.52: 18.7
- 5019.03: 18.7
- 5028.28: 20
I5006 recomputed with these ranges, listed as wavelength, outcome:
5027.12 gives 20.8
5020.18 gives 20.1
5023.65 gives 18.7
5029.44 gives 19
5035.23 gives 17.2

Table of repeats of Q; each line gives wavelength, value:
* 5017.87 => 18.5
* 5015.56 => 20.4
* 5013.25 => 17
